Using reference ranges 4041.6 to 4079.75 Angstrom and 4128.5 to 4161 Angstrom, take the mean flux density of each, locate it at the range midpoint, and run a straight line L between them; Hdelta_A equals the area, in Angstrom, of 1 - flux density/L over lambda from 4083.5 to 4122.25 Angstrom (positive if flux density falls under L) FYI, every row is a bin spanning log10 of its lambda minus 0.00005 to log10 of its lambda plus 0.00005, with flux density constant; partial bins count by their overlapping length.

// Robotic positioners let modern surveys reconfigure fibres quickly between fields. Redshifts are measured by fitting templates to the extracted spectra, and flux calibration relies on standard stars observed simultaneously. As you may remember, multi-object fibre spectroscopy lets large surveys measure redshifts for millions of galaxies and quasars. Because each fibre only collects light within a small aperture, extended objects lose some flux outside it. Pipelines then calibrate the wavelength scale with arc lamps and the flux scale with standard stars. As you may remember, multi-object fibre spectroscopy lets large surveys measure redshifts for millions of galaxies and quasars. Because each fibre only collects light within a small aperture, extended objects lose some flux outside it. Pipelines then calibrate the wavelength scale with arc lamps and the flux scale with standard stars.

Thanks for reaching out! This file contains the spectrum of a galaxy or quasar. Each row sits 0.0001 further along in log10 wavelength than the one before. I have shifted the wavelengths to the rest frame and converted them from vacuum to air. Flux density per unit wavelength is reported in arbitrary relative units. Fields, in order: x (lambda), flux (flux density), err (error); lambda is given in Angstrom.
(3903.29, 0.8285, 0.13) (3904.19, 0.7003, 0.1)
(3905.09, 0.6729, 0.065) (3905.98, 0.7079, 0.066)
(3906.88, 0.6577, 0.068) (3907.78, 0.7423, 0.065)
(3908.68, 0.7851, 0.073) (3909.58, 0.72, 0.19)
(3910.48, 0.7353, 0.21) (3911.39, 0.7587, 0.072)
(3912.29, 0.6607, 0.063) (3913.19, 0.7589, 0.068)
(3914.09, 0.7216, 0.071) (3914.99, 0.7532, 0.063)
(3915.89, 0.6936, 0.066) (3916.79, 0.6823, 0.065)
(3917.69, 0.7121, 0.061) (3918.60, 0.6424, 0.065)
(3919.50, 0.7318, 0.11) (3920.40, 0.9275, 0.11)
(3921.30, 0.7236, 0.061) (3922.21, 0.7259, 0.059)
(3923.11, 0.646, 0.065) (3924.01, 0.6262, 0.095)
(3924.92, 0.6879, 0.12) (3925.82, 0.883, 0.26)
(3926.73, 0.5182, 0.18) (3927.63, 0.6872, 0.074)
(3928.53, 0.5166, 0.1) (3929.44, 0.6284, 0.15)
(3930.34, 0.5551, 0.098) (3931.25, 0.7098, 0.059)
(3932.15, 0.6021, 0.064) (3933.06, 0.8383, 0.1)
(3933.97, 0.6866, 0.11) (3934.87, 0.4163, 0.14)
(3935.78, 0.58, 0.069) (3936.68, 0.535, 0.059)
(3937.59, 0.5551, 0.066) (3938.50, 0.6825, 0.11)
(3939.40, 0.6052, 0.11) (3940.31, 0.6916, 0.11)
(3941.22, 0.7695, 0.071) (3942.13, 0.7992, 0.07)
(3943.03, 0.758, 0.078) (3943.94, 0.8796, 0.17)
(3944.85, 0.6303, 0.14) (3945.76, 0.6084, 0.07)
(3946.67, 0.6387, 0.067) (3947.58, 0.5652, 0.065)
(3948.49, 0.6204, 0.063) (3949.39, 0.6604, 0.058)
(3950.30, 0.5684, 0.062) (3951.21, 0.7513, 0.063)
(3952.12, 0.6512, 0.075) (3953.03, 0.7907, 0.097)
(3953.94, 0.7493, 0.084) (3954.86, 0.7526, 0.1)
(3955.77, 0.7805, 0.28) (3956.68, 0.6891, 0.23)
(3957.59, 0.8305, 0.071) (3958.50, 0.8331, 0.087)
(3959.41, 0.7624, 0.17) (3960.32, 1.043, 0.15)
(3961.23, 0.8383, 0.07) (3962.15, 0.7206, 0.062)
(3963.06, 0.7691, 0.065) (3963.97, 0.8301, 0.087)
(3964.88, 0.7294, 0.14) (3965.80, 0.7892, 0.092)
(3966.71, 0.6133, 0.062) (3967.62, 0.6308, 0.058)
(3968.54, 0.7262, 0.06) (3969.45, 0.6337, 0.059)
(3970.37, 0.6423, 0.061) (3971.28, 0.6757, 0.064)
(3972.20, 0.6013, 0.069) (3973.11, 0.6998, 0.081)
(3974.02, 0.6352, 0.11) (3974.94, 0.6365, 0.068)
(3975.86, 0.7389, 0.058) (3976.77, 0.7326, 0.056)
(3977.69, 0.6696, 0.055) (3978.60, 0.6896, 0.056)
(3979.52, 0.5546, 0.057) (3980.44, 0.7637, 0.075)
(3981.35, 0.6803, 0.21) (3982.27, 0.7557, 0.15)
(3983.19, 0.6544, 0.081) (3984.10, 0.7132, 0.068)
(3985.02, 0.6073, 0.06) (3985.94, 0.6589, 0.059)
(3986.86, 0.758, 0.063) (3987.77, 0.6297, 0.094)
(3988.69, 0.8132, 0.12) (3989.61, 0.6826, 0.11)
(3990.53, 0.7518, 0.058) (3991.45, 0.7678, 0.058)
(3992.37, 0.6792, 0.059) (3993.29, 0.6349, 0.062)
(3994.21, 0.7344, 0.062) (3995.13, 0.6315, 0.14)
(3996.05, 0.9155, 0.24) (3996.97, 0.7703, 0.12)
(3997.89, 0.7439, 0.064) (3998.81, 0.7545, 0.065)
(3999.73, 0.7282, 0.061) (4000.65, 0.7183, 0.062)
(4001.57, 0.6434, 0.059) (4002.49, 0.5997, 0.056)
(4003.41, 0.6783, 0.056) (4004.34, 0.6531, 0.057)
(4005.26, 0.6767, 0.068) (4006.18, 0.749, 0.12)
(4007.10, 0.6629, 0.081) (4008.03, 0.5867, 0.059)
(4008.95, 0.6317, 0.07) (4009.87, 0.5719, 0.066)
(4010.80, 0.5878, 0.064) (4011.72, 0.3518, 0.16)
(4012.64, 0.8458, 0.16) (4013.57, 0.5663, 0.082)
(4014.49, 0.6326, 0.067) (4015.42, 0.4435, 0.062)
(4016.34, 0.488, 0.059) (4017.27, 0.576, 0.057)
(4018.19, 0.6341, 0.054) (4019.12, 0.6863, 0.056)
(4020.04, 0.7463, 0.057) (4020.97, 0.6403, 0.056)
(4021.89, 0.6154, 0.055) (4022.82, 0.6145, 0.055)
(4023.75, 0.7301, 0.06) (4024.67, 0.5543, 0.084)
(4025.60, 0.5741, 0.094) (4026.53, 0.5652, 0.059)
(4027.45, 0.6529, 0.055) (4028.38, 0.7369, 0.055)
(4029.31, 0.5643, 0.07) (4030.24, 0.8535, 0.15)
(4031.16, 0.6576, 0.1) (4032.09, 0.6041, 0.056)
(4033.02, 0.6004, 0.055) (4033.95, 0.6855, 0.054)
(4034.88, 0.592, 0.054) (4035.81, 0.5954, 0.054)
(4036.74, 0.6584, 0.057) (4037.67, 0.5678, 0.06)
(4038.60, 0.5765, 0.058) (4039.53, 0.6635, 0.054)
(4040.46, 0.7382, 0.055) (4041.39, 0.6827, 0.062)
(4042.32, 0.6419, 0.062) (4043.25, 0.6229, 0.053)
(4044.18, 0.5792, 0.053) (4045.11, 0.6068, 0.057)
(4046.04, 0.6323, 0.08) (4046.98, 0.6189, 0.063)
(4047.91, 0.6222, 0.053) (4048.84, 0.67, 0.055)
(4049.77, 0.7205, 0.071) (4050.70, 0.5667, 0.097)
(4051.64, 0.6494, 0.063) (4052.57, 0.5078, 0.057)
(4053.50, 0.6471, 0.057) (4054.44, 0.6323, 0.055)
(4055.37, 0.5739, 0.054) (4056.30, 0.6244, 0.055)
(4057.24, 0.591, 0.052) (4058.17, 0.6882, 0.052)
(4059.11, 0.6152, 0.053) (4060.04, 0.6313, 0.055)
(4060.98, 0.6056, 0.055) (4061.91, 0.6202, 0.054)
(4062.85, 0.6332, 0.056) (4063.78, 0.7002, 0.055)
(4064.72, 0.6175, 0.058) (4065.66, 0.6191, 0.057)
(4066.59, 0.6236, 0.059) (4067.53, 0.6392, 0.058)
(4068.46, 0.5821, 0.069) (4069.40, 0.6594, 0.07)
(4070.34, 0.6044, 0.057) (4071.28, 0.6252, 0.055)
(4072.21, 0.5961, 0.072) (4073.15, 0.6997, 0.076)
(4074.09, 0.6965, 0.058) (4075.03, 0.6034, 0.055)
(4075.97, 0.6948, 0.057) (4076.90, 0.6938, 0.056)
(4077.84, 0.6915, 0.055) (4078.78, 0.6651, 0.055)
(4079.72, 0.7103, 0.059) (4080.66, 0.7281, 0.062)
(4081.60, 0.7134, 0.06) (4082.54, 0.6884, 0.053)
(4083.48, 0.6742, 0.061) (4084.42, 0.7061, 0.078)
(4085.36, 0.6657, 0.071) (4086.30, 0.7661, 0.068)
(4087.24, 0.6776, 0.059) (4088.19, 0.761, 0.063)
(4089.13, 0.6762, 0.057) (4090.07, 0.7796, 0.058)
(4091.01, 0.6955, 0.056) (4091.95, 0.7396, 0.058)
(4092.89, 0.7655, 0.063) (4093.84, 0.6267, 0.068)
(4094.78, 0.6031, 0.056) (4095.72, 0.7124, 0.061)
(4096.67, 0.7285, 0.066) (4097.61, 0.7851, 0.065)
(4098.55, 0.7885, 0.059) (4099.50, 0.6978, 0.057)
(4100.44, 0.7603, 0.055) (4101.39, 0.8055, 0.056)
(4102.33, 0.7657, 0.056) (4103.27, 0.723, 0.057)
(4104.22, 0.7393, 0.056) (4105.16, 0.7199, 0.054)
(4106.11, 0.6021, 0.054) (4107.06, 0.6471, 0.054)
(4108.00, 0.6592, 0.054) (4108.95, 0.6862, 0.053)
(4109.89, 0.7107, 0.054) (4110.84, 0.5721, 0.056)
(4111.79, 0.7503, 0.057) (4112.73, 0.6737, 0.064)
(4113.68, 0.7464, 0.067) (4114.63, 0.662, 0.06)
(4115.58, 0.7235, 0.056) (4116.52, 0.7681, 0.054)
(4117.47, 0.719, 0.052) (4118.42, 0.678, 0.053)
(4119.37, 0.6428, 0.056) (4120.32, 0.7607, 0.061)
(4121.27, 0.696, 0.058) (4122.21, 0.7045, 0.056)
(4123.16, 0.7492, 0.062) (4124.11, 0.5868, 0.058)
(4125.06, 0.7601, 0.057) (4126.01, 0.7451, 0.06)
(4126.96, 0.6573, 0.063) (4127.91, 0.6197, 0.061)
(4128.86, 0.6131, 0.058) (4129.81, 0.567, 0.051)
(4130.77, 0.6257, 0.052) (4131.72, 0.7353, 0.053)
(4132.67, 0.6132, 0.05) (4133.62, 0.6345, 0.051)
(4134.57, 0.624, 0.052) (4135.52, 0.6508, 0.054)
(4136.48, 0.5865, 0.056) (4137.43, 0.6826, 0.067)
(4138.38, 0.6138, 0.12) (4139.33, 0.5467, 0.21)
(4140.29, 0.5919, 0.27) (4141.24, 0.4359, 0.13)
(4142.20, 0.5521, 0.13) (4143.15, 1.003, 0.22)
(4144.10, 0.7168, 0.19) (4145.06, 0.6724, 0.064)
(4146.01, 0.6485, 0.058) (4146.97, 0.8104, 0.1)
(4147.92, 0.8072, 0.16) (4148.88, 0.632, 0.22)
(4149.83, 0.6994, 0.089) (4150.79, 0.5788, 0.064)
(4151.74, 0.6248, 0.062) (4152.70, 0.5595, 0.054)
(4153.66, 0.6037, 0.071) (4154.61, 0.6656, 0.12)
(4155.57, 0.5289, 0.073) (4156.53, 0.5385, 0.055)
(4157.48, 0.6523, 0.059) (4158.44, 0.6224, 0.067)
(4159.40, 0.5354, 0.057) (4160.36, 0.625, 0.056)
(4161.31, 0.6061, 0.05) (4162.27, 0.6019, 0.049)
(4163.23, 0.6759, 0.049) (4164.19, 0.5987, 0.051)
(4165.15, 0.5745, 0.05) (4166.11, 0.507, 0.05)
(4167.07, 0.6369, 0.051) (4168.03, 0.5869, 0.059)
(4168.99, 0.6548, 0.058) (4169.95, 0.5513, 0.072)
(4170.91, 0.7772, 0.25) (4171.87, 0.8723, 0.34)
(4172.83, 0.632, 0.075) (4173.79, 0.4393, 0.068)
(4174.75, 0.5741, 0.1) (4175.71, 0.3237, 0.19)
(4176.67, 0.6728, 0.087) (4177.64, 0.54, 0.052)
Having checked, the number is -4.5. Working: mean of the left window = 0.634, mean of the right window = 0.635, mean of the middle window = 0.709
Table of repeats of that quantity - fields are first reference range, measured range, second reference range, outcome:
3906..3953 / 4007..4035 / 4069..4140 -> 2.57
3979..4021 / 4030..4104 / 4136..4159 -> -1.05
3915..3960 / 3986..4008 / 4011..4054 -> -2.03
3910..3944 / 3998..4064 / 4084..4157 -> 4.71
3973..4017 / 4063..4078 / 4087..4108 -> 1.27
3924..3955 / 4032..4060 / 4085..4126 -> 2.68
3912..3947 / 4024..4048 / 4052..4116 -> 1.55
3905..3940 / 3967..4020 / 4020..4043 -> -1.07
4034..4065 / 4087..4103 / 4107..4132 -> -1.54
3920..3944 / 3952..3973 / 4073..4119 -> -2.04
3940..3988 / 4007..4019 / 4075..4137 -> 2.05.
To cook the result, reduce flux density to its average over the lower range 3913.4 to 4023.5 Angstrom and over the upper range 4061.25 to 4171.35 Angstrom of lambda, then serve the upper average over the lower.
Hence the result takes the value 0.97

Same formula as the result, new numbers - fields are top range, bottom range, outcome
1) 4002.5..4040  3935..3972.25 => 0.89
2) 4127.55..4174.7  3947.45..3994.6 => 0.89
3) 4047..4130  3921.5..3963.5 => 0.98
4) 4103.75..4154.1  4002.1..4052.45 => 1.06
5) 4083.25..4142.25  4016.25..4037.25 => 1.07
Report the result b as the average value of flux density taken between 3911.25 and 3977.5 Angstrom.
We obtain 0.697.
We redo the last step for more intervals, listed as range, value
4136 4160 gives 0.636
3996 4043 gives 0.645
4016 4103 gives 0.659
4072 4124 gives 0.703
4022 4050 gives 0.638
